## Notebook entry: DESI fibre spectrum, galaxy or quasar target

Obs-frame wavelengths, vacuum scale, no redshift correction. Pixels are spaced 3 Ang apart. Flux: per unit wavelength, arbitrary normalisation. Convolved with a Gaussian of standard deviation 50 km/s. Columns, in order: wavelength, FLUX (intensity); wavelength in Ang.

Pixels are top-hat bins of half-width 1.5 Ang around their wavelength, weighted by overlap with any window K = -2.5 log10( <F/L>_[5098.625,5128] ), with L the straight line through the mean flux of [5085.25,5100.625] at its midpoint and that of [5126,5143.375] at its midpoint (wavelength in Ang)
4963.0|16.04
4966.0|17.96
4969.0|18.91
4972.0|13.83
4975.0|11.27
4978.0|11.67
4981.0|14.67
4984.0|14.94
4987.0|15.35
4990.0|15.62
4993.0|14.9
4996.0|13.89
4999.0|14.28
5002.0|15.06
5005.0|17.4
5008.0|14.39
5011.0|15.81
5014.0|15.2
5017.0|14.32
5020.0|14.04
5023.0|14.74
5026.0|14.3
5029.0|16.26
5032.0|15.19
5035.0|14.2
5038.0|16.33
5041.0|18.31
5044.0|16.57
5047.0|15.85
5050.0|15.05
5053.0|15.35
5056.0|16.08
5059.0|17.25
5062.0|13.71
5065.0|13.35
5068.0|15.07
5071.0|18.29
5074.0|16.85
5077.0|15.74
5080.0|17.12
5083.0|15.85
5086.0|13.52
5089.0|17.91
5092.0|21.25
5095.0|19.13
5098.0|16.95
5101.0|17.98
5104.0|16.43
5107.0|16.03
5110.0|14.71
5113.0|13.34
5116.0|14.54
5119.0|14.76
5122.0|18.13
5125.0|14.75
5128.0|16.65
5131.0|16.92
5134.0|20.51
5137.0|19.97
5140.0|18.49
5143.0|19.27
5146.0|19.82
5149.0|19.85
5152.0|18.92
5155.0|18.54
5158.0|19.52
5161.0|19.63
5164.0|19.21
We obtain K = 0.16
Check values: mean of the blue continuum 18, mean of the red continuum 18.5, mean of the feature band 15.7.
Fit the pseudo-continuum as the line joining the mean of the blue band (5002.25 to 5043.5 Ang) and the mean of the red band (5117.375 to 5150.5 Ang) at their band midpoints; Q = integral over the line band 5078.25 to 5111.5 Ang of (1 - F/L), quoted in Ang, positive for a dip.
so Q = 0.3 Ang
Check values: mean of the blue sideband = 15.4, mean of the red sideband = 18.1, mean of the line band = 17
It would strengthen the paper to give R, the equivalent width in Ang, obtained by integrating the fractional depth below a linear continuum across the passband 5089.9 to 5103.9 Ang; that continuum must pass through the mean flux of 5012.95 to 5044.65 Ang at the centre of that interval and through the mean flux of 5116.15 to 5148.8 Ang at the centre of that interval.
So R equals -1.3 Ang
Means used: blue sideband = 15.4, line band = 18.5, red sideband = 17.9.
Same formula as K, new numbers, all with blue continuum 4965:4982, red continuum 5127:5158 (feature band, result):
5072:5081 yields 0.040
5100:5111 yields 0.109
